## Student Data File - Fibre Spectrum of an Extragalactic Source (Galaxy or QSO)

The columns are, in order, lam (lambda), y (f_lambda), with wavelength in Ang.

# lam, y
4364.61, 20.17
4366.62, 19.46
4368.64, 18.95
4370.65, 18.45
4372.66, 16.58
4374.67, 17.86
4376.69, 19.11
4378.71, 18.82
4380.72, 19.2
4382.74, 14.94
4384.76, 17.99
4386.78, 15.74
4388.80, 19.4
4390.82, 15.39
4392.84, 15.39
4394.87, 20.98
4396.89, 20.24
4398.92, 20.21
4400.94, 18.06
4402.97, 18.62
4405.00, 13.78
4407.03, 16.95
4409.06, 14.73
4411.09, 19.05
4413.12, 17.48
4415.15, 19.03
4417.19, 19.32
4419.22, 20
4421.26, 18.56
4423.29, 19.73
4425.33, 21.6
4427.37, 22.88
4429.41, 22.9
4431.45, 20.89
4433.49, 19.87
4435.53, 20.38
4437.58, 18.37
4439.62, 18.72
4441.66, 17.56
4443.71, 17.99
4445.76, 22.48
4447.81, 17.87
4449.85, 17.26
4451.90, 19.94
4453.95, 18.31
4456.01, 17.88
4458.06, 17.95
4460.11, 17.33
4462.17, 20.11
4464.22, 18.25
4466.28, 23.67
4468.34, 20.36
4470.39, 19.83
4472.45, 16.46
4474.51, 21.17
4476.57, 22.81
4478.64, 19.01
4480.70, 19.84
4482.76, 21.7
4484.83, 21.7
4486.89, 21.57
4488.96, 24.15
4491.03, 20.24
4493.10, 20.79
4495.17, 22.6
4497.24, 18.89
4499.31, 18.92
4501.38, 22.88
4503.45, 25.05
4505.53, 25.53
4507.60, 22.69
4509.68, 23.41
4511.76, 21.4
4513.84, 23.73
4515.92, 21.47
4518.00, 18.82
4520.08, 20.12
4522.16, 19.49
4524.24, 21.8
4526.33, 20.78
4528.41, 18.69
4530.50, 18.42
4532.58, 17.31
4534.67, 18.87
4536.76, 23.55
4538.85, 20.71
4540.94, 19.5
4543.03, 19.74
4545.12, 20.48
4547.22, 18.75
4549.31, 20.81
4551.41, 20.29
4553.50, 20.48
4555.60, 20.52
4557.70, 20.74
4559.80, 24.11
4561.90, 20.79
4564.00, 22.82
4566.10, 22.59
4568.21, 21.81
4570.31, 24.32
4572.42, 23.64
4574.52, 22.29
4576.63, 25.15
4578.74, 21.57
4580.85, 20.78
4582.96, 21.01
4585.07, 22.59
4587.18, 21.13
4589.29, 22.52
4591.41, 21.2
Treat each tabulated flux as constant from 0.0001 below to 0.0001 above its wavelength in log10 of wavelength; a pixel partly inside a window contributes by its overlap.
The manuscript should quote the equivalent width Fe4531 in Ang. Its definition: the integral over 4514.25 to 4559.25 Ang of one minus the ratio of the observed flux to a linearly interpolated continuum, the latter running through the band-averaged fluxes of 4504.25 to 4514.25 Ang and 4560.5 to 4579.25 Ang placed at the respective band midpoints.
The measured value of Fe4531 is 5.75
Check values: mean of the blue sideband 23.3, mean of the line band 20.2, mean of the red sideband 22.8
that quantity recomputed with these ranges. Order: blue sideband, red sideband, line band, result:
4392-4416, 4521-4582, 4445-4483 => -0.69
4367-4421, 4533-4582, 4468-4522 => -3.29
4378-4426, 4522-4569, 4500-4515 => -2.62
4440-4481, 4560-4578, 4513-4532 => 0.99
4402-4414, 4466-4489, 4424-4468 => -1.69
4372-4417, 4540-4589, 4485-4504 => -1.51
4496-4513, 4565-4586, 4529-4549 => 2.44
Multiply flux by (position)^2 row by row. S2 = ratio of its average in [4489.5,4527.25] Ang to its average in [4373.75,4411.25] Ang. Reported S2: 1.29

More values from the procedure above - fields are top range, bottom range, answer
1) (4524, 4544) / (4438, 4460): 1.11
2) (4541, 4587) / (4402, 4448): 1.20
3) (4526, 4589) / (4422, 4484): 1.12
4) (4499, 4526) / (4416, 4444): 1.14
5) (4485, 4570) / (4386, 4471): 1.17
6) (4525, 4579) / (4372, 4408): 1.28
